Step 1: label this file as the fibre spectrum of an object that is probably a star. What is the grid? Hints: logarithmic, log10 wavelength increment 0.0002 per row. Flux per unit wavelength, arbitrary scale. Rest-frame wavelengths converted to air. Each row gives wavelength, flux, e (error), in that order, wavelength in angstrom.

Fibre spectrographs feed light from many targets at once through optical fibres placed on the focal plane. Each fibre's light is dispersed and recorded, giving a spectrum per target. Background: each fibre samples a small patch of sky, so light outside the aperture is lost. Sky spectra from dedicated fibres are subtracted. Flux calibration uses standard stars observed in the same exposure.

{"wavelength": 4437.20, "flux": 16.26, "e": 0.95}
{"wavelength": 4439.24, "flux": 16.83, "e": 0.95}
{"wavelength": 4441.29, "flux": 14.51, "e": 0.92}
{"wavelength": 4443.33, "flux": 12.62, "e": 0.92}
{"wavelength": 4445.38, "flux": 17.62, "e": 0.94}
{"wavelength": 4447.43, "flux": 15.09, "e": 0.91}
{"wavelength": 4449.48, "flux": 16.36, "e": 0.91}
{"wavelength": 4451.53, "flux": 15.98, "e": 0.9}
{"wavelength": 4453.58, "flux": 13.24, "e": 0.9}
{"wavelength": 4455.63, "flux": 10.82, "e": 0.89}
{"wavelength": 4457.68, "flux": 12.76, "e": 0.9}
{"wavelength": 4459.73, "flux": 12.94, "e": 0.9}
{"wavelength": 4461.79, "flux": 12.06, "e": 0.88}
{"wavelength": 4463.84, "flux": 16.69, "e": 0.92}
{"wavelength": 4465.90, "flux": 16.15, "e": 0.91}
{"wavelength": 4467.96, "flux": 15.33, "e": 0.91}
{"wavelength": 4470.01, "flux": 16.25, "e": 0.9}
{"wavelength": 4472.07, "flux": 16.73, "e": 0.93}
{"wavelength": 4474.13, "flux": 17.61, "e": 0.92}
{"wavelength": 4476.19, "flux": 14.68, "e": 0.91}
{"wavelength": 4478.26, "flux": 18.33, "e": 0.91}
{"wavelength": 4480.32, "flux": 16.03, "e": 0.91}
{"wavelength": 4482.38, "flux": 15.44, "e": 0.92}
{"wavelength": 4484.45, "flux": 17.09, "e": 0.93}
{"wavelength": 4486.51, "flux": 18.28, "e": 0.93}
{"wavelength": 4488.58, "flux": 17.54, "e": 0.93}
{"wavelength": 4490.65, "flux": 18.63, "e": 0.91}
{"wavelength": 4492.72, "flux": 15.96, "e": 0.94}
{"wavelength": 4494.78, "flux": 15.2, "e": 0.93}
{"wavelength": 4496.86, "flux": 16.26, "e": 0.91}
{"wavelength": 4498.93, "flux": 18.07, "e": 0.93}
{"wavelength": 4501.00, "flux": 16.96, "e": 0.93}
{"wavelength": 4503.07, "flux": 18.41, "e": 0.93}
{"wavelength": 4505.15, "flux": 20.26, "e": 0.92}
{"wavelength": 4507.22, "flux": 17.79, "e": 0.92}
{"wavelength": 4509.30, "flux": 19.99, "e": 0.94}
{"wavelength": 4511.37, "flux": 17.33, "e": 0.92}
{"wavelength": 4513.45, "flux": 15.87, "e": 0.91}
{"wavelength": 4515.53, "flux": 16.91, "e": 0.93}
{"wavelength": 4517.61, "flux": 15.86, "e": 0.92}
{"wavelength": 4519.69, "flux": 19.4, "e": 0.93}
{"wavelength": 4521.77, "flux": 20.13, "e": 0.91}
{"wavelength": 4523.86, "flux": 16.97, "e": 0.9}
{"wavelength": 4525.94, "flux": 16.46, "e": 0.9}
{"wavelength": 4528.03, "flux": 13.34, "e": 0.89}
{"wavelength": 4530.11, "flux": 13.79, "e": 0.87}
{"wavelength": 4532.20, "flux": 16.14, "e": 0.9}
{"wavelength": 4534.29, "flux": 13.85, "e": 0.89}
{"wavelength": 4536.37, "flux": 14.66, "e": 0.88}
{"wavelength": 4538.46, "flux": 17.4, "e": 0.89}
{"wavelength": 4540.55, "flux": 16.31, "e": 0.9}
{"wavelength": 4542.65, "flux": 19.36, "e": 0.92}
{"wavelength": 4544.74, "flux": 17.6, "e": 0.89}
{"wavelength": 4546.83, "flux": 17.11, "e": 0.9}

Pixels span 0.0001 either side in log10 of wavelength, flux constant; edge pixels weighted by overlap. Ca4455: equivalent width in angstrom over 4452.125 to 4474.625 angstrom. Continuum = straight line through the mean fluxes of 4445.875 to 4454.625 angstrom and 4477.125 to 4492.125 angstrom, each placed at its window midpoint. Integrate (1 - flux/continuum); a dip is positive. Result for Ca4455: 2.1 angstrom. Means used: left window 15.3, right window 17.3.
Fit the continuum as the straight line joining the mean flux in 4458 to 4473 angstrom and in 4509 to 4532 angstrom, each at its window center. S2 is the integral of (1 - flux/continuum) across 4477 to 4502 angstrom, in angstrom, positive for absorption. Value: -1.8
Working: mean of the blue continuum 15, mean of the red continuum 16.8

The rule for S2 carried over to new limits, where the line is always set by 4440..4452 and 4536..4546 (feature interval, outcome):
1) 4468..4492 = -1.3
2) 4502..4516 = -1.3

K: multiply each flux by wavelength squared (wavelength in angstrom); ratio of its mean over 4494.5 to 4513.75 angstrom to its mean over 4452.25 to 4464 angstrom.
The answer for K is 1.41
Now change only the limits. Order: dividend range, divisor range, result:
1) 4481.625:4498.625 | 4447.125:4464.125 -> 1.24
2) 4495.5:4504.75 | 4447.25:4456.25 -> 1.25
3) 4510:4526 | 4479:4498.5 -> 1.06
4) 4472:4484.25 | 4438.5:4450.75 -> 1.08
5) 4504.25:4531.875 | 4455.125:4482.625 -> 1.15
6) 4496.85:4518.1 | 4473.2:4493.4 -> 1.06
